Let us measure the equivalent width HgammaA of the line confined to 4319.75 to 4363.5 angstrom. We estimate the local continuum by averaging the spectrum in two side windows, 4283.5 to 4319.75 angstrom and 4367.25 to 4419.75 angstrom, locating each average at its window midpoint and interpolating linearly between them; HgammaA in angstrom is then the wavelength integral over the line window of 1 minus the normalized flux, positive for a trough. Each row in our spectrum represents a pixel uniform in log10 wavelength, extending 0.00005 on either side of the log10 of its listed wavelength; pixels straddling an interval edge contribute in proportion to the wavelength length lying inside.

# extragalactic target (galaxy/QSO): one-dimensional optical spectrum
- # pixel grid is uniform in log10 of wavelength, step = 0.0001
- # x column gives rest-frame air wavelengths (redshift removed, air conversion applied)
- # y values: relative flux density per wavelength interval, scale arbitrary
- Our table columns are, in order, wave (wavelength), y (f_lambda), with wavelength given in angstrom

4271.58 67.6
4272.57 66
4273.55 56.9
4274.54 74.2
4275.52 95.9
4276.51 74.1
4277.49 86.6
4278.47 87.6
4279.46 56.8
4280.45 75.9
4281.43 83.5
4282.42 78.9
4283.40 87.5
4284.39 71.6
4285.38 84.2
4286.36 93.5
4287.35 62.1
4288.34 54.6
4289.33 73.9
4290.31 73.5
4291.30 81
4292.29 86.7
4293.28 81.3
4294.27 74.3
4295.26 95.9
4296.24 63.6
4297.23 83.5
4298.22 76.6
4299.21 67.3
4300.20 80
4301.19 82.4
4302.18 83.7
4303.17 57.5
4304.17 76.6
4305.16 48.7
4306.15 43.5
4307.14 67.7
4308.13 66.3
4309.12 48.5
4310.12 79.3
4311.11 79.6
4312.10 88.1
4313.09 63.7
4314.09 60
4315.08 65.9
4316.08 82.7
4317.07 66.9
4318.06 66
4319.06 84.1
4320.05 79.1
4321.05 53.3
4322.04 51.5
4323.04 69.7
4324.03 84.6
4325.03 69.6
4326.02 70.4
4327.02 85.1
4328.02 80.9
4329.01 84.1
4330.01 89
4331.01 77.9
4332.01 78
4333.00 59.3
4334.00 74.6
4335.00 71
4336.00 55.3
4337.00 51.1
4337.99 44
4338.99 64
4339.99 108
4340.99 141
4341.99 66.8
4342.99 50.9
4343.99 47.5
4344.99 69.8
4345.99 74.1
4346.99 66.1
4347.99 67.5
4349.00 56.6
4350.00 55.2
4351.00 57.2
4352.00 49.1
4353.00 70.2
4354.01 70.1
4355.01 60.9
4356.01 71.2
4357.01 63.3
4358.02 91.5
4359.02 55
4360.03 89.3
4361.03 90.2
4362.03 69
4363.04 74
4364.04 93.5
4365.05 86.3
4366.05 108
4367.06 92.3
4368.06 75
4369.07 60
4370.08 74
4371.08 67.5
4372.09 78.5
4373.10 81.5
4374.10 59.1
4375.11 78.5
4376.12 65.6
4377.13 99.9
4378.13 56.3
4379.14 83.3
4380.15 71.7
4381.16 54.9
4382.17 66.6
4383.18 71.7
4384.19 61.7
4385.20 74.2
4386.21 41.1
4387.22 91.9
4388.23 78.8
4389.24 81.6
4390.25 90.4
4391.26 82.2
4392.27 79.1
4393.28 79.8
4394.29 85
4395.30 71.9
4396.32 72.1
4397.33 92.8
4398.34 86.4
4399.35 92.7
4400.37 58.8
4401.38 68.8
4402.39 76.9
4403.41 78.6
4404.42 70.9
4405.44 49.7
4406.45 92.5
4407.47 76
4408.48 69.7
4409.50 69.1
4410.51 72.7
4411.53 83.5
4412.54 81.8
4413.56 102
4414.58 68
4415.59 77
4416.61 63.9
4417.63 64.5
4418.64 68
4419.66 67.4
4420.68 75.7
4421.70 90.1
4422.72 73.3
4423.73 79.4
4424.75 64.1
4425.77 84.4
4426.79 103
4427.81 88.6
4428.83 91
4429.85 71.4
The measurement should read 1.8 angstrom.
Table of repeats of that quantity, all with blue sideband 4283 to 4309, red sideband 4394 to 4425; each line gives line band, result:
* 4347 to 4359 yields 1.6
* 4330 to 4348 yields 0.8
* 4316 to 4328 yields 0.3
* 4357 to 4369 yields -1.2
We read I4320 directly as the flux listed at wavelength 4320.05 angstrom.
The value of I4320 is 79.1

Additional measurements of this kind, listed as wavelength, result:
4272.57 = 66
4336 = 55.3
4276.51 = 74.1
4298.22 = 76.6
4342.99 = 50.9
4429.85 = 71.4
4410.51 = 72.7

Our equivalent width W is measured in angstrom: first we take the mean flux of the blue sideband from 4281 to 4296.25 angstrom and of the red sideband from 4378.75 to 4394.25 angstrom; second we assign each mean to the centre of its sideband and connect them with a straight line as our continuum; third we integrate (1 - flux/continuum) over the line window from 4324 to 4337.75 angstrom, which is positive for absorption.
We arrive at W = 0.7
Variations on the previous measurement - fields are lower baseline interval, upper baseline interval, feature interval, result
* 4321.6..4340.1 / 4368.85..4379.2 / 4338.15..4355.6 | 0.8 angstrom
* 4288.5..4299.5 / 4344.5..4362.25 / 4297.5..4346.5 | 1.2 angstrom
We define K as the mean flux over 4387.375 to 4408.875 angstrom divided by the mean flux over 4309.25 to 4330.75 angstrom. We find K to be 1.06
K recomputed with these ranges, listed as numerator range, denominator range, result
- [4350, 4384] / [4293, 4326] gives 1.04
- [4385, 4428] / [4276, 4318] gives 1.05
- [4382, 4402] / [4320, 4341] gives 1.05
